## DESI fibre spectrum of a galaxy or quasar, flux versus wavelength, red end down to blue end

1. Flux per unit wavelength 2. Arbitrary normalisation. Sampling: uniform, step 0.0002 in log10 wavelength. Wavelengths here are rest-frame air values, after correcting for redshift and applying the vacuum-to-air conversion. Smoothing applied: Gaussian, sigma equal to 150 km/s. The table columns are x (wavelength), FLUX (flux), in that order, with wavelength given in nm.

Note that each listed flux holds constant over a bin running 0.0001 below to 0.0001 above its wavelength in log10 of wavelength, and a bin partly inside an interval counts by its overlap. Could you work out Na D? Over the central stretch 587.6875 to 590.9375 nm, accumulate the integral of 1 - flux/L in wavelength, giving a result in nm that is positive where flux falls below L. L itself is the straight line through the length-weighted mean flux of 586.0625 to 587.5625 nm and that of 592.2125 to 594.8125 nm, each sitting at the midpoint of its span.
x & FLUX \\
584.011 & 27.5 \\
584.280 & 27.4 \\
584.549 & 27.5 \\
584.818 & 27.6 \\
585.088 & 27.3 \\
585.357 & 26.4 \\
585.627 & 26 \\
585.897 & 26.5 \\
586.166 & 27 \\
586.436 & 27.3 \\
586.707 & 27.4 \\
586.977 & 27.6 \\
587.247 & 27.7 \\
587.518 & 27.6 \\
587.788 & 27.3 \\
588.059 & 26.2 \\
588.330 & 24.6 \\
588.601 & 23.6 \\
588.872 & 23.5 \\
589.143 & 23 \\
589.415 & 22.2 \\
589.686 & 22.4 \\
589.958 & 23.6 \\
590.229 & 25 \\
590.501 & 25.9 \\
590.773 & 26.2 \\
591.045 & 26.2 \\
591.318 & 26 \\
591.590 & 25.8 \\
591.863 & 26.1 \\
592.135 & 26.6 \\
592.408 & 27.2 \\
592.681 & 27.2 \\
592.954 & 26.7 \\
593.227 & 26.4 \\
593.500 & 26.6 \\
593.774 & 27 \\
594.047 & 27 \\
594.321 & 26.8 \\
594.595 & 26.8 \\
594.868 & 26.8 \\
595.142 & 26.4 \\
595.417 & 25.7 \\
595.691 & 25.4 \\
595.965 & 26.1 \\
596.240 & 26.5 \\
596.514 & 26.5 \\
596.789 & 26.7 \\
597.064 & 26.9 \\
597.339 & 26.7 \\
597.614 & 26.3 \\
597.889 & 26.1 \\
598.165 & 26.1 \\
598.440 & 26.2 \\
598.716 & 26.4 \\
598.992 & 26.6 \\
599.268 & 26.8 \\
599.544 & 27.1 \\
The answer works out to 0.33 nm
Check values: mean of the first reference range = 27.4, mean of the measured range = 24.4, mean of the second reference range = 26.8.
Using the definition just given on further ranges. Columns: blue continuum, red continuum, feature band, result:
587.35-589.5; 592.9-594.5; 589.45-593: 0.032 nm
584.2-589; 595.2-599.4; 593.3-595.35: -0.025 nm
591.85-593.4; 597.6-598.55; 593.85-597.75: -0.010 nm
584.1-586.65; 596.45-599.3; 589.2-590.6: 0.162 nm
